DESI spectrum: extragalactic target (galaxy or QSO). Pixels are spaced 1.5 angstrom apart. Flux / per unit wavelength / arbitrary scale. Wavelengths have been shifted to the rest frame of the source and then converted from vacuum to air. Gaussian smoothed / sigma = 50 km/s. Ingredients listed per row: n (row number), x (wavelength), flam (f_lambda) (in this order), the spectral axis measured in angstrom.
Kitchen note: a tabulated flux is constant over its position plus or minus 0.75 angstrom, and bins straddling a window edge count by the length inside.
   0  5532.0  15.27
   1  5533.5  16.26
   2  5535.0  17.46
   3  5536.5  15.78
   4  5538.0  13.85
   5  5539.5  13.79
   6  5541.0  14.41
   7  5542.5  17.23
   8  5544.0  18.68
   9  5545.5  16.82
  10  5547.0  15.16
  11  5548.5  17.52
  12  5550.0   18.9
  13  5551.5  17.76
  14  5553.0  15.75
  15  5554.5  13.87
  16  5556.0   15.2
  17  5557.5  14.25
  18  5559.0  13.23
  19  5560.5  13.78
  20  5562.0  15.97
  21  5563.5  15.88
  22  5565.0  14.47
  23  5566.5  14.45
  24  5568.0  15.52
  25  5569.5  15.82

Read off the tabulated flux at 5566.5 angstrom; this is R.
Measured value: 14.45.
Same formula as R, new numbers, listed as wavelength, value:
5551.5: 17.76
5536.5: 15.78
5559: 13.23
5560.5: 13.78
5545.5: 16.82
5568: 15.52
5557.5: 14.25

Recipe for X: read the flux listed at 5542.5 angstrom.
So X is 17.23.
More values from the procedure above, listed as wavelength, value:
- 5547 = 15.16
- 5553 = 15.75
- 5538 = 13.85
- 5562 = 15.97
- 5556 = 15.2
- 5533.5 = 16.26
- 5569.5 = 15.82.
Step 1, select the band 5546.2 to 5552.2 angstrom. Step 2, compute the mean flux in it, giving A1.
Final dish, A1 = 17.3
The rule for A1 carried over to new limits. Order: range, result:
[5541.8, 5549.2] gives 17.1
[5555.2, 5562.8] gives 14.5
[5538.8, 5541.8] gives 14.2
